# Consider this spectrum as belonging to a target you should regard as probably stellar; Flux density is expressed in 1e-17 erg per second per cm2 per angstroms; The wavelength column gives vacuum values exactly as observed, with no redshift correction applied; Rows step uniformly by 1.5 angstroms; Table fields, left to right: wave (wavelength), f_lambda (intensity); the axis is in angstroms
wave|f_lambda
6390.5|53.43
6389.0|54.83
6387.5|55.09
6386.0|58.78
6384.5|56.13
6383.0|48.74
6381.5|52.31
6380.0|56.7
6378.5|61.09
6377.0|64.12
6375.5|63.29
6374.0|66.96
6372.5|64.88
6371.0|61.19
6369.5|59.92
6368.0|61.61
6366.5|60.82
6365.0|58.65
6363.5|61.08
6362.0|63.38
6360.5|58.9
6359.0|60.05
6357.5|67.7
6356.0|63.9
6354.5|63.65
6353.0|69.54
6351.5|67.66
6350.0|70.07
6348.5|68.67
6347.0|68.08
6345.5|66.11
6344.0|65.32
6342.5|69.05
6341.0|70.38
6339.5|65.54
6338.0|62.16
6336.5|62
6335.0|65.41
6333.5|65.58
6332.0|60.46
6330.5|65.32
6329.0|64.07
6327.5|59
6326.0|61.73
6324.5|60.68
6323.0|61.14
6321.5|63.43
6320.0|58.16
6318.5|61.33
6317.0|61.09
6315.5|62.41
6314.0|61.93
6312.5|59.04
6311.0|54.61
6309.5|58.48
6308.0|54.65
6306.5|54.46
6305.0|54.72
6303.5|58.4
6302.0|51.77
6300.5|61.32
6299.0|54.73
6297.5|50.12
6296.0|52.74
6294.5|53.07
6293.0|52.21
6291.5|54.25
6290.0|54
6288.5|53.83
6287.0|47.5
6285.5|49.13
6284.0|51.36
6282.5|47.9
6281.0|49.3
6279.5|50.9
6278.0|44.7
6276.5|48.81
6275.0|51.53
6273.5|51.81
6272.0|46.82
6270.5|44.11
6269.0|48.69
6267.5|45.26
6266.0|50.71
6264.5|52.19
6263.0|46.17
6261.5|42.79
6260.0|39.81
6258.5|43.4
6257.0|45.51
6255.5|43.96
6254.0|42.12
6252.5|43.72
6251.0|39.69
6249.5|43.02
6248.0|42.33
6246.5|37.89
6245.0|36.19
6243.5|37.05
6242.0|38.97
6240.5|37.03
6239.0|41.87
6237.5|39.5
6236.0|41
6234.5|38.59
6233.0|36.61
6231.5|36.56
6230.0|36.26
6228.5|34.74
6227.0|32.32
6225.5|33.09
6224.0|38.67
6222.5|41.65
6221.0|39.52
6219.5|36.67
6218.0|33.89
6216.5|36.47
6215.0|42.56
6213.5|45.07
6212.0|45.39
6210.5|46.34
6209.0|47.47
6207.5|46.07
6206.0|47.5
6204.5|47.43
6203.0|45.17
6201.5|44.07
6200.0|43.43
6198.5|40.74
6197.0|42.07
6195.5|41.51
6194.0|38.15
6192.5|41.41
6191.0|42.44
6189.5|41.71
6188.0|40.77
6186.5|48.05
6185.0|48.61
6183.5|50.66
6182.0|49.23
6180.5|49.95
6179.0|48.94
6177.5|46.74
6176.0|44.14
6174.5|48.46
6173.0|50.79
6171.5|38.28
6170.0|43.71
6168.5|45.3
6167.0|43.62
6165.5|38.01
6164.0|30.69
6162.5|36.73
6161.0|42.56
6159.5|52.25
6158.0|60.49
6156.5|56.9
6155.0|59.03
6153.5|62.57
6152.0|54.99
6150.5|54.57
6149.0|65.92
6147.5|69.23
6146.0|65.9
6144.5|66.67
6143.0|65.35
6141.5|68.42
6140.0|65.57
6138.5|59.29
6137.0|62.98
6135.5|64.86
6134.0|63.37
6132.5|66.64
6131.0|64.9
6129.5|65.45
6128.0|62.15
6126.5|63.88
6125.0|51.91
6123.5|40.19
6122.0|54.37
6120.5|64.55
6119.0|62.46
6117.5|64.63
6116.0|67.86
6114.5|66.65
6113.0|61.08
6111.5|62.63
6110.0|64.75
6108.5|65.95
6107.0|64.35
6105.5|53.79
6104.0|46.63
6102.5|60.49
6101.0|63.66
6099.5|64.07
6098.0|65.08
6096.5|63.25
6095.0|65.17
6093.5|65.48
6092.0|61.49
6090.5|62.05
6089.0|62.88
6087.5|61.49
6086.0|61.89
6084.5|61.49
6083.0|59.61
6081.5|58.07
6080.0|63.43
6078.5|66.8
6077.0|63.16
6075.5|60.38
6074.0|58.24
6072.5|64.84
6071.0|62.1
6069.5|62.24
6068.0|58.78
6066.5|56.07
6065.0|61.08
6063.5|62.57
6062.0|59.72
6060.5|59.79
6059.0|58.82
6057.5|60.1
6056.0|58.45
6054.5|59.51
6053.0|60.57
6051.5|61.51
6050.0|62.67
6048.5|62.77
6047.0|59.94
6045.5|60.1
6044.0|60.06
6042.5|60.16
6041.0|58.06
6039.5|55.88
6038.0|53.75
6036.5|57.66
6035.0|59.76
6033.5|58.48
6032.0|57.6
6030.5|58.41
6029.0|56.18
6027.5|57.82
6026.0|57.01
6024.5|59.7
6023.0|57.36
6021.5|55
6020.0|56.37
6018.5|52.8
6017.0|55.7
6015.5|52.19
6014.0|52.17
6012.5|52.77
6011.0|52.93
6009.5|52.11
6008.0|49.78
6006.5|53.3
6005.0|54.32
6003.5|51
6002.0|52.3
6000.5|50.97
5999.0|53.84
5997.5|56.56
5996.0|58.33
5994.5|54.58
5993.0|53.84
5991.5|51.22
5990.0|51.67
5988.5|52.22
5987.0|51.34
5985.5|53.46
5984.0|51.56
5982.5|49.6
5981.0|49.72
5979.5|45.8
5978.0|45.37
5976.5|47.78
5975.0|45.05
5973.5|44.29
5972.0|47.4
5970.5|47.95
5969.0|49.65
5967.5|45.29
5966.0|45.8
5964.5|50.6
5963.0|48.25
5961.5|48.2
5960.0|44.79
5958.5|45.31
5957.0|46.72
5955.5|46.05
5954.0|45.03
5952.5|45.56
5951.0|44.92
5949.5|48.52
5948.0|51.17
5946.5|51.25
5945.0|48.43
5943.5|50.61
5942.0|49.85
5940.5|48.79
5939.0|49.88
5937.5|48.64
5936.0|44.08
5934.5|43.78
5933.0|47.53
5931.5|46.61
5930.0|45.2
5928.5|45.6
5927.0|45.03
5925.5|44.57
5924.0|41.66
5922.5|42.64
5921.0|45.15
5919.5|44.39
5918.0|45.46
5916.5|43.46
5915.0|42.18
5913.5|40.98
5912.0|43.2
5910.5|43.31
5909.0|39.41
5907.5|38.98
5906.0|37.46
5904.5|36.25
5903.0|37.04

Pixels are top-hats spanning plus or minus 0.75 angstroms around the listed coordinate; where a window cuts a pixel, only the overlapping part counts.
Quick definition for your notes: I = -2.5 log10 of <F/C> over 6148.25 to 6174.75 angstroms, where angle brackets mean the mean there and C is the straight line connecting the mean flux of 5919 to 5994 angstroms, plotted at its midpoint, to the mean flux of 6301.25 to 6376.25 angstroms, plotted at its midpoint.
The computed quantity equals 0.13 mag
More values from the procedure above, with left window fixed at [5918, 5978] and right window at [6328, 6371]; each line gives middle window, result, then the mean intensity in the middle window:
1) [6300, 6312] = 0.12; 56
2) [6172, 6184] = 0.18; 48.4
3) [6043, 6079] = -0.18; 60.8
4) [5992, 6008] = -0.10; 53.7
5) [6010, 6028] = -0.11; 55.1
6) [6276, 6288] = 0.25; 48.8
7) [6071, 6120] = -0.17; 62.3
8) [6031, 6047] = -0.15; 58.2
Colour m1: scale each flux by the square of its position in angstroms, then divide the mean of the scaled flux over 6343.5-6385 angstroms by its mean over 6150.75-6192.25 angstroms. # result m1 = 1.41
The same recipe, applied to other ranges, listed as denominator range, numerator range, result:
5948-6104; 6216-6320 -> 0.91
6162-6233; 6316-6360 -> 1.59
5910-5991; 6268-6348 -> 1.37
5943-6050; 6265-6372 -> 1.24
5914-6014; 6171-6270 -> 0.95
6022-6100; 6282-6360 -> 1.08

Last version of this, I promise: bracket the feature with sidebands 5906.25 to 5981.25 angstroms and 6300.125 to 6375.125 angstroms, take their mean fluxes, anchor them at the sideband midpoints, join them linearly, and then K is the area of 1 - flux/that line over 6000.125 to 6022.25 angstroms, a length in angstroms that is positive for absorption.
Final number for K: -1.9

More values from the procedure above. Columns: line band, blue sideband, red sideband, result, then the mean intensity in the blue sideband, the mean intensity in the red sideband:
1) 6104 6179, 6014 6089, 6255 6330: 0.19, 59.3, 53.1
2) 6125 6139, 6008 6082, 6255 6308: -1.96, 58.5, 50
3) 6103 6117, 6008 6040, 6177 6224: -3.29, 55.7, 43.8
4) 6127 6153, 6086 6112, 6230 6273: -3.33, 61.9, 42.2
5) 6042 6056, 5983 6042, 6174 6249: -2.26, 54.6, 41.8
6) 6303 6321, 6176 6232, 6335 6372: 0.00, 42.5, 64.4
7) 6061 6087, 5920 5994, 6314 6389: -4.58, 47.6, 62.4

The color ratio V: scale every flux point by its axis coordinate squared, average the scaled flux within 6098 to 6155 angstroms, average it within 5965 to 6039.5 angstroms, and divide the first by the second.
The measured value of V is 1.23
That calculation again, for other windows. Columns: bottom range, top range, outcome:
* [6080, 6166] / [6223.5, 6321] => 0.83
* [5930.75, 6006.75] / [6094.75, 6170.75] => 1.26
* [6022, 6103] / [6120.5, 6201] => 0.89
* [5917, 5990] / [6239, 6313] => 1.14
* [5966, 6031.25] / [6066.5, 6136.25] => 1.22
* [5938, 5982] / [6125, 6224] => 1.13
